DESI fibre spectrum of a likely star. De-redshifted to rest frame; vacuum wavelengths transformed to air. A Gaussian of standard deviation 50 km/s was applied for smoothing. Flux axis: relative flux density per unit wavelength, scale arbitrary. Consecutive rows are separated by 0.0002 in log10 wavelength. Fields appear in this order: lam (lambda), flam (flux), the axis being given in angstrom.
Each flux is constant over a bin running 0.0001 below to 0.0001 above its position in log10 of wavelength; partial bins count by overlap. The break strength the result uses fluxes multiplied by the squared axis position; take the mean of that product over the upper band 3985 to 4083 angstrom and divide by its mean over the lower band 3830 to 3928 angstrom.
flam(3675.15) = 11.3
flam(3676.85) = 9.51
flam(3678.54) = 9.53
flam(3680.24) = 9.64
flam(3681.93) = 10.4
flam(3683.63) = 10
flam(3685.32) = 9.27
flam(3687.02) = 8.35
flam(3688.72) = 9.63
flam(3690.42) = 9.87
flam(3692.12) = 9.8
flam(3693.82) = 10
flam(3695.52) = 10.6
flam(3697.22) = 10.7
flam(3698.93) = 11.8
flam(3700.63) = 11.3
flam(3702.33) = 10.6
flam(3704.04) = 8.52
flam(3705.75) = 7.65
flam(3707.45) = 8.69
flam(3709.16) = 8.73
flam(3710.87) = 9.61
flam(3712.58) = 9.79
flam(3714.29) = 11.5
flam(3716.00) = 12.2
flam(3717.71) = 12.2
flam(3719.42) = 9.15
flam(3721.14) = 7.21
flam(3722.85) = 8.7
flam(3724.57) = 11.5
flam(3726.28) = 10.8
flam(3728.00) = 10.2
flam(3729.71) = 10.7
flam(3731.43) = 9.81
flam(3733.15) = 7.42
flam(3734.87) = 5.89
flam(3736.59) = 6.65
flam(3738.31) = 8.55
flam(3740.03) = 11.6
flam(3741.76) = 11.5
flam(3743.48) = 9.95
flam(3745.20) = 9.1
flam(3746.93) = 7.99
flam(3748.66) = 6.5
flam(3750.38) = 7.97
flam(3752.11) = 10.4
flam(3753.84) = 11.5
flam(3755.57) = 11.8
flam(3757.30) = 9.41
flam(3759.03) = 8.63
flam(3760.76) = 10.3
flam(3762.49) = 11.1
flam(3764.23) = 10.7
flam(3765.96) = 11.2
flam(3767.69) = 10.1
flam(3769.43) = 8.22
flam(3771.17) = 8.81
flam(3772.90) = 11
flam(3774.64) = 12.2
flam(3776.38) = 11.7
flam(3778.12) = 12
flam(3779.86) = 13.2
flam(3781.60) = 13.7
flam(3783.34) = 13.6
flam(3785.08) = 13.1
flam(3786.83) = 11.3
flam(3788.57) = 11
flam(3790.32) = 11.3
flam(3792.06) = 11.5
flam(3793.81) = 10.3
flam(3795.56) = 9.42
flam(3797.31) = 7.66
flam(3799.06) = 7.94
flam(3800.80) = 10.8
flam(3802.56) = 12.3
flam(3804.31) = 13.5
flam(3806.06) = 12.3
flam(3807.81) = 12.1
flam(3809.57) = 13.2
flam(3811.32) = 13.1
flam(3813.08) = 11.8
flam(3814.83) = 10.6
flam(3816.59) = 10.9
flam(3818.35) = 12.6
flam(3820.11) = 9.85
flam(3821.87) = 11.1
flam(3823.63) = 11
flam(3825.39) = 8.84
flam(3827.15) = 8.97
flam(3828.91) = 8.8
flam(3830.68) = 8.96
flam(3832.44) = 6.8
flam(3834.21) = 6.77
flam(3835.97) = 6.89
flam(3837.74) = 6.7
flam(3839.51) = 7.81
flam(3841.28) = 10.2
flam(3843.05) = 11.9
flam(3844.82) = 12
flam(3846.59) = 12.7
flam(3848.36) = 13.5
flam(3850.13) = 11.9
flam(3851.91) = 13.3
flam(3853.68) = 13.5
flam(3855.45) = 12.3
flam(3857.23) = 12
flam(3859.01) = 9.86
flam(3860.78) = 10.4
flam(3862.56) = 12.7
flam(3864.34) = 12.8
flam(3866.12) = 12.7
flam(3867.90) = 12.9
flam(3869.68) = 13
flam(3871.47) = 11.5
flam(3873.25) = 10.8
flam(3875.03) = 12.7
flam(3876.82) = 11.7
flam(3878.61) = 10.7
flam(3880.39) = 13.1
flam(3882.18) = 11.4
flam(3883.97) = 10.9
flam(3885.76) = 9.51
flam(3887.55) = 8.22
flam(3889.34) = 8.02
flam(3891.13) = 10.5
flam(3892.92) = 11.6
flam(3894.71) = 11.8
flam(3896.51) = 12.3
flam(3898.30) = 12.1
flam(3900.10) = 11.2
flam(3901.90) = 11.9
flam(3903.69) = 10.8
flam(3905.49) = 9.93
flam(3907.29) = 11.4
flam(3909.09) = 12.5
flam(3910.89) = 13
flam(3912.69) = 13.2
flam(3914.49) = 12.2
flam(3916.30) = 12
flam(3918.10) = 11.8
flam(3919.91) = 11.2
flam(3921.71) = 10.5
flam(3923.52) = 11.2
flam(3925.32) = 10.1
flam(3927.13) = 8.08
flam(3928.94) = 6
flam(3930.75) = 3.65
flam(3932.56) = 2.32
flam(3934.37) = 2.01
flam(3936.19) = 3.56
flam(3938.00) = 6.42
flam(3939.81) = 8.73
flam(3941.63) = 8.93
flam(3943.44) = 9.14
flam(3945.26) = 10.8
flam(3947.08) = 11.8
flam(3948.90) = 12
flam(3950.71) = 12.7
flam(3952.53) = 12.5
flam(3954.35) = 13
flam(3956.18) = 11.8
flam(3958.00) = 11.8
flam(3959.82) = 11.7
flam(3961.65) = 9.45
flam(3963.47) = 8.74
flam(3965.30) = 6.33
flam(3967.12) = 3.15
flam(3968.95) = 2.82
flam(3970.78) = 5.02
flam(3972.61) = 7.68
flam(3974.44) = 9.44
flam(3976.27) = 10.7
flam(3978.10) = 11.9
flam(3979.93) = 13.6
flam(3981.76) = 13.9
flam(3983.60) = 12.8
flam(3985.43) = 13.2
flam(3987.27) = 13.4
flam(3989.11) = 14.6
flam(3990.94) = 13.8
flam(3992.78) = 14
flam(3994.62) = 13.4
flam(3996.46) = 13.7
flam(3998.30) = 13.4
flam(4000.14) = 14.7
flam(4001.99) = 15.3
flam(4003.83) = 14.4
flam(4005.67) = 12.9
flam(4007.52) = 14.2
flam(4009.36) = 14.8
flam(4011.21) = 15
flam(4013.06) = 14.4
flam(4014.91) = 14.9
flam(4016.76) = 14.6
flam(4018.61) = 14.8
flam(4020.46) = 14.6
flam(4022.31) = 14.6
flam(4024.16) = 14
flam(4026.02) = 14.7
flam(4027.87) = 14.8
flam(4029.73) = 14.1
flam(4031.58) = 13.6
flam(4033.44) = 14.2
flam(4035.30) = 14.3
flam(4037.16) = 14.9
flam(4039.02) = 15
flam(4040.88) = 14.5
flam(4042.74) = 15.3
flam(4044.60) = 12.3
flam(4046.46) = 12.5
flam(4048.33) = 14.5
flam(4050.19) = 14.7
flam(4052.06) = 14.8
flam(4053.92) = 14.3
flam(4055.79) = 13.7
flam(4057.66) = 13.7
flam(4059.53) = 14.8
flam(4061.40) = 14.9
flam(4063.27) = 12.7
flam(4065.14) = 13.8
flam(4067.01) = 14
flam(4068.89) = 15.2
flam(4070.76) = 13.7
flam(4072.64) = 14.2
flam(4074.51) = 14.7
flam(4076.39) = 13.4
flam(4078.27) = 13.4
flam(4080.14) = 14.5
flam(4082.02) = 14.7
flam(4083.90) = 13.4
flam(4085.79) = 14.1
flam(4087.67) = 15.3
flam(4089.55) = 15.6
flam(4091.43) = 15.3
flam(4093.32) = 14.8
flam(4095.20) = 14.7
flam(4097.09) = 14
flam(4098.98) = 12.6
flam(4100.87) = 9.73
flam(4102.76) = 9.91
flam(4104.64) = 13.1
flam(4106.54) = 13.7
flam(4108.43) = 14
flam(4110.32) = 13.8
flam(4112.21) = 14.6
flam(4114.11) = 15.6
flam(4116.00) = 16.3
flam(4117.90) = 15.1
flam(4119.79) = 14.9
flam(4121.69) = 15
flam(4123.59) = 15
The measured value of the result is 1.4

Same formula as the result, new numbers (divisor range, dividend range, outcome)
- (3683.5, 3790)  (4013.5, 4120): 1.66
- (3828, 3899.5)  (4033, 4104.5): 1.42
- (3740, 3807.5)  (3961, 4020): 1.27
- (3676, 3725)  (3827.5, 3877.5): 1.20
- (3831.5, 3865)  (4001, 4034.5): 1.47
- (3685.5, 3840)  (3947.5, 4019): 1.33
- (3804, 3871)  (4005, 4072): 1.43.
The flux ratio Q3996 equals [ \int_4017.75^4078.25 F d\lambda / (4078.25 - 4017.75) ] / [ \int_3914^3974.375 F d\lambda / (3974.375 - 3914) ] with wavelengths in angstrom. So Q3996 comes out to 1.63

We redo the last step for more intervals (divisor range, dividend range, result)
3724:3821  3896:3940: 0.90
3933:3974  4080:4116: 1.62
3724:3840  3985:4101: 1.39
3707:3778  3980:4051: 1.44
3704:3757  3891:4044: 1.22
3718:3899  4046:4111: 1.31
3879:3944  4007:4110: 1.45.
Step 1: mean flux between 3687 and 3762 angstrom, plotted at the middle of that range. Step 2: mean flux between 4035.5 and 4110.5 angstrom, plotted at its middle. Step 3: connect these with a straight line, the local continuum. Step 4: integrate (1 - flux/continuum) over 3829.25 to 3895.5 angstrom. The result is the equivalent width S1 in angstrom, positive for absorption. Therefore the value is 2.8 angstrom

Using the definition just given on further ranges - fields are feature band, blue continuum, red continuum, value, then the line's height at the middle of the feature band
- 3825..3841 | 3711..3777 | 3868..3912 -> 4.2 angstrom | 10.7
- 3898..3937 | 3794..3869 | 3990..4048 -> 8.9 angstrom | 12.4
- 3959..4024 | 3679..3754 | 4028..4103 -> 4.7 angstrom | 13.1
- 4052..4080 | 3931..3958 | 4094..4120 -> -3.5 angstrom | 12.5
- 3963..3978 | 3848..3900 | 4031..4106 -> 6.8 angstrom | 12.8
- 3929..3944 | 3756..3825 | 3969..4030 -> 8.4 angstrom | 12.6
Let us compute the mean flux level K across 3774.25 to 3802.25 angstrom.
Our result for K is 11.3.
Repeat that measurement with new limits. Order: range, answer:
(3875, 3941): 9.9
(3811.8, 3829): 10.6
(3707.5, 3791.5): 10.2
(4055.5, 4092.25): 14.3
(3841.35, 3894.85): 11.6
